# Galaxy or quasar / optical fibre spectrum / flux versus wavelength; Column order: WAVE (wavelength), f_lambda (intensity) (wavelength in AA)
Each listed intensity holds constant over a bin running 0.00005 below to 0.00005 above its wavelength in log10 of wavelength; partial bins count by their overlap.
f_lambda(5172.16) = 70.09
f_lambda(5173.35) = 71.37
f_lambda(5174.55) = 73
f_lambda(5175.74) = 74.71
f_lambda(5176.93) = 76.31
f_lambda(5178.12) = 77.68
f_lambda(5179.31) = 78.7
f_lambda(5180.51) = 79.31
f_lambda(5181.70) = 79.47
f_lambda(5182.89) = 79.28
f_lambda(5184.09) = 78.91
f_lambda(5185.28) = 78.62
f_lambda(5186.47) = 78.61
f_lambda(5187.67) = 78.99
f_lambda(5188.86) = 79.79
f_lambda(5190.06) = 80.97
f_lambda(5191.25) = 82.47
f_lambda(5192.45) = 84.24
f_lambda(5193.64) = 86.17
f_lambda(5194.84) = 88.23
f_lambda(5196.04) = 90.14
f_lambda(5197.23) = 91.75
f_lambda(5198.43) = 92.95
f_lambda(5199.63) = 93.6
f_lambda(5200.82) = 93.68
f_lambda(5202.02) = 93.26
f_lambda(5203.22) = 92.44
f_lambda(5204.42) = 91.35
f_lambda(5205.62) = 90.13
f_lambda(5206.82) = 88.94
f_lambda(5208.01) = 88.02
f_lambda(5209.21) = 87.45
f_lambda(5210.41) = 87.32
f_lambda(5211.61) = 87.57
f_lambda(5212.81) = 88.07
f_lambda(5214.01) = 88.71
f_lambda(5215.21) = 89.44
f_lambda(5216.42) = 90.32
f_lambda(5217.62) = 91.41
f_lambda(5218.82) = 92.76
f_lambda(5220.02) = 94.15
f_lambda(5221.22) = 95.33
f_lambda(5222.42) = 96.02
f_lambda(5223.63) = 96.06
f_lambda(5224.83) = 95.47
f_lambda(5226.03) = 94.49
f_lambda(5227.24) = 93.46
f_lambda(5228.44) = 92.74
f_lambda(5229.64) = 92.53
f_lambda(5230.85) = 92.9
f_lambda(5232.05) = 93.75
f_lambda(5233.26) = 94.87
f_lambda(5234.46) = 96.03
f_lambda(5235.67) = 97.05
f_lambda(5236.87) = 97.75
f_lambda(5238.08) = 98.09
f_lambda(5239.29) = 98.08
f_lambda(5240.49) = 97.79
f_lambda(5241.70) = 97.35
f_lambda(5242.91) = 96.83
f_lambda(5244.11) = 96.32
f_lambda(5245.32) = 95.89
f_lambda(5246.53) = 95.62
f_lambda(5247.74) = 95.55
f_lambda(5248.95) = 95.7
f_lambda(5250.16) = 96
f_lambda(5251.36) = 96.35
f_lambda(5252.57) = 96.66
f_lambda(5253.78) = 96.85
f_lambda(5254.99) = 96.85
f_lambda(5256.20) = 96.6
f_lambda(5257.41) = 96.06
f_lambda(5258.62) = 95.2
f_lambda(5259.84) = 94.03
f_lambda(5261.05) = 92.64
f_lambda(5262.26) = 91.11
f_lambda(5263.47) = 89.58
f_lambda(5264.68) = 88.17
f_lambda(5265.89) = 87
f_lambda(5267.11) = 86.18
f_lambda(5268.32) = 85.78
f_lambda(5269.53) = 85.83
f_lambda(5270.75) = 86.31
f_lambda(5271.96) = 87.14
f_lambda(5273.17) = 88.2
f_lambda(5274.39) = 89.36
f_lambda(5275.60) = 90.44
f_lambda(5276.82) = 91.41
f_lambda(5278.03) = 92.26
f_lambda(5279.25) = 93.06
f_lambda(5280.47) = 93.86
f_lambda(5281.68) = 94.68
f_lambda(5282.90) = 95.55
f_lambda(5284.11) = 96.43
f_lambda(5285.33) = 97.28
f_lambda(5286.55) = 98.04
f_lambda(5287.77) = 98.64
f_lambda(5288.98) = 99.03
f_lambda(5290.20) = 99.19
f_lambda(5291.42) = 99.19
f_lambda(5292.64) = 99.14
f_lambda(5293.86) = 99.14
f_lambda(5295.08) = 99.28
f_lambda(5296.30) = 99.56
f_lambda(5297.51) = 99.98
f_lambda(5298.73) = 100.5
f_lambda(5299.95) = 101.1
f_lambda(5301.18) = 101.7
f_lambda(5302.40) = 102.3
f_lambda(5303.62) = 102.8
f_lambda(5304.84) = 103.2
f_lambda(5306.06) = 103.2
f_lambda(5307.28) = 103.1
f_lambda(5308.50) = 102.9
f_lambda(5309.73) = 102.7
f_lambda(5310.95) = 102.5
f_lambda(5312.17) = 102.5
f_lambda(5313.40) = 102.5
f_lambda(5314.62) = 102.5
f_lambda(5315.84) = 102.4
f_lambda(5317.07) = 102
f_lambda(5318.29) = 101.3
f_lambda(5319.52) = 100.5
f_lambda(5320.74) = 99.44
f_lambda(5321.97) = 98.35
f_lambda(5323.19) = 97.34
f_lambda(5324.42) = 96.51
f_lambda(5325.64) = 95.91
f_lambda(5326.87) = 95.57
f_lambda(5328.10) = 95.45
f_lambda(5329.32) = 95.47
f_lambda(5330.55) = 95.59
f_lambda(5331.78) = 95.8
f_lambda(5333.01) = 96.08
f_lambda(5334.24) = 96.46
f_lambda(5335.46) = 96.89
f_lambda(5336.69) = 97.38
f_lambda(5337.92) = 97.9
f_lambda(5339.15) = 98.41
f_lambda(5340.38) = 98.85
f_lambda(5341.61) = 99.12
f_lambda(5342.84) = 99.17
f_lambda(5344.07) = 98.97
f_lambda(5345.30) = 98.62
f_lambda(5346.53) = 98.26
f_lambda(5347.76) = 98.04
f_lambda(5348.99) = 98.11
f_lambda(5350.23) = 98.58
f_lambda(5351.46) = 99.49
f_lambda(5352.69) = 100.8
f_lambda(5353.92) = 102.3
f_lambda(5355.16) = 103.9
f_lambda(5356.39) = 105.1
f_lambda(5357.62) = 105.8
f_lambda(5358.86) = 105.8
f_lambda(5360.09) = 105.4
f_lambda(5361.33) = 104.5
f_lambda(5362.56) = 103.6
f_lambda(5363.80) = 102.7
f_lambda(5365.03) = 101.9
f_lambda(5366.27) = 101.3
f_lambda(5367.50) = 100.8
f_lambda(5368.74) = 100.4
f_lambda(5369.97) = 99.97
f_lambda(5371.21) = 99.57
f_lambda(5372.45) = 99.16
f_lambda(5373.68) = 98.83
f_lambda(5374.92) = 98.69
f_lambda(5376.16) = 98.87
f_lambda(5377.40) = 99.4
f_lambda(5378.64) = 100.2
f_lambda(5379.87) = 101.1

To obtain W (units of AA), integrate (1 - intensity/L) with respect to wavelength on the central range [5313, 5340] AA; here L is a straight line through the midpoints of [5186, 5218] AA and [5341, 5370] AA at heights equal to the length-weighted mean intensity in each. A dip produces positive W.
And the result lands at 0.2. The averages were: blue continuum 88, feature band 98.2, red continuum 101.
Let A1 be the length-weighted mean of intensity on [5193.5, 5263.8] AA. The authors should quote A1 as 93.5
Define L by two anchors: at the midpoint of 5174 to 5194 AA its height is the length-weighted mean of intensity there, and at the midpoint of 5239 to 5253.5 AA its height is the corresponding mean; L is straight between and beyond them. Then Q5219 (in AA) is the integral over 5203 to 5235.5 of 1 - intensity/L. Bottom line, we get -1.1 AA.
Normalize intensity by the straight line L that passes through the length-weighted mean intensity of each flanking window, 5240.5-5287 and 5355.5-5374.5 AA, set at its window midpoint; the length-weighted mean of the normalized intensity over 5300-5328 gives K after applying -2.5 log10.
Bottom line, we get -0.03 mag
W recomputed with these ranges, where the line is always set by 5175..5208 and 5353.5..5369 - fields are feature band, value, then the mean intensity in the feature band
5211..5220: -0.3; 90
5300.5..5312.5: -0.7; 103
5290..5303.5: -0.6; 100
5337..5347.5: 0.3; 98.6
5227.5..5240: -0.9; 95.4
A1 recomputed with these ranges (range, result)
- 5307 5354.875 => 99.1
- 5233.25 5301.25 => 94.9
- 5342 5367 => 102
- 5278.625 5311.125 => 99.5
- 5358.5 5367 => 104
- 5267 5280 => 88.9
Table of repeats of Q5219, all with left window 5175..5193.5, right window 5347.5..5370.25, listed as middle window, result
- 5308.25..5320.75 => -0.7 AA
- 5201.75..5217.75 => -1.3 AA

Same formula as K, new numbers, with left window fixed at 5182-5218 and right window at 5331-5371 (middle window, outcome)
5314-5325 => -0.028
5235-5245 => -0.079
